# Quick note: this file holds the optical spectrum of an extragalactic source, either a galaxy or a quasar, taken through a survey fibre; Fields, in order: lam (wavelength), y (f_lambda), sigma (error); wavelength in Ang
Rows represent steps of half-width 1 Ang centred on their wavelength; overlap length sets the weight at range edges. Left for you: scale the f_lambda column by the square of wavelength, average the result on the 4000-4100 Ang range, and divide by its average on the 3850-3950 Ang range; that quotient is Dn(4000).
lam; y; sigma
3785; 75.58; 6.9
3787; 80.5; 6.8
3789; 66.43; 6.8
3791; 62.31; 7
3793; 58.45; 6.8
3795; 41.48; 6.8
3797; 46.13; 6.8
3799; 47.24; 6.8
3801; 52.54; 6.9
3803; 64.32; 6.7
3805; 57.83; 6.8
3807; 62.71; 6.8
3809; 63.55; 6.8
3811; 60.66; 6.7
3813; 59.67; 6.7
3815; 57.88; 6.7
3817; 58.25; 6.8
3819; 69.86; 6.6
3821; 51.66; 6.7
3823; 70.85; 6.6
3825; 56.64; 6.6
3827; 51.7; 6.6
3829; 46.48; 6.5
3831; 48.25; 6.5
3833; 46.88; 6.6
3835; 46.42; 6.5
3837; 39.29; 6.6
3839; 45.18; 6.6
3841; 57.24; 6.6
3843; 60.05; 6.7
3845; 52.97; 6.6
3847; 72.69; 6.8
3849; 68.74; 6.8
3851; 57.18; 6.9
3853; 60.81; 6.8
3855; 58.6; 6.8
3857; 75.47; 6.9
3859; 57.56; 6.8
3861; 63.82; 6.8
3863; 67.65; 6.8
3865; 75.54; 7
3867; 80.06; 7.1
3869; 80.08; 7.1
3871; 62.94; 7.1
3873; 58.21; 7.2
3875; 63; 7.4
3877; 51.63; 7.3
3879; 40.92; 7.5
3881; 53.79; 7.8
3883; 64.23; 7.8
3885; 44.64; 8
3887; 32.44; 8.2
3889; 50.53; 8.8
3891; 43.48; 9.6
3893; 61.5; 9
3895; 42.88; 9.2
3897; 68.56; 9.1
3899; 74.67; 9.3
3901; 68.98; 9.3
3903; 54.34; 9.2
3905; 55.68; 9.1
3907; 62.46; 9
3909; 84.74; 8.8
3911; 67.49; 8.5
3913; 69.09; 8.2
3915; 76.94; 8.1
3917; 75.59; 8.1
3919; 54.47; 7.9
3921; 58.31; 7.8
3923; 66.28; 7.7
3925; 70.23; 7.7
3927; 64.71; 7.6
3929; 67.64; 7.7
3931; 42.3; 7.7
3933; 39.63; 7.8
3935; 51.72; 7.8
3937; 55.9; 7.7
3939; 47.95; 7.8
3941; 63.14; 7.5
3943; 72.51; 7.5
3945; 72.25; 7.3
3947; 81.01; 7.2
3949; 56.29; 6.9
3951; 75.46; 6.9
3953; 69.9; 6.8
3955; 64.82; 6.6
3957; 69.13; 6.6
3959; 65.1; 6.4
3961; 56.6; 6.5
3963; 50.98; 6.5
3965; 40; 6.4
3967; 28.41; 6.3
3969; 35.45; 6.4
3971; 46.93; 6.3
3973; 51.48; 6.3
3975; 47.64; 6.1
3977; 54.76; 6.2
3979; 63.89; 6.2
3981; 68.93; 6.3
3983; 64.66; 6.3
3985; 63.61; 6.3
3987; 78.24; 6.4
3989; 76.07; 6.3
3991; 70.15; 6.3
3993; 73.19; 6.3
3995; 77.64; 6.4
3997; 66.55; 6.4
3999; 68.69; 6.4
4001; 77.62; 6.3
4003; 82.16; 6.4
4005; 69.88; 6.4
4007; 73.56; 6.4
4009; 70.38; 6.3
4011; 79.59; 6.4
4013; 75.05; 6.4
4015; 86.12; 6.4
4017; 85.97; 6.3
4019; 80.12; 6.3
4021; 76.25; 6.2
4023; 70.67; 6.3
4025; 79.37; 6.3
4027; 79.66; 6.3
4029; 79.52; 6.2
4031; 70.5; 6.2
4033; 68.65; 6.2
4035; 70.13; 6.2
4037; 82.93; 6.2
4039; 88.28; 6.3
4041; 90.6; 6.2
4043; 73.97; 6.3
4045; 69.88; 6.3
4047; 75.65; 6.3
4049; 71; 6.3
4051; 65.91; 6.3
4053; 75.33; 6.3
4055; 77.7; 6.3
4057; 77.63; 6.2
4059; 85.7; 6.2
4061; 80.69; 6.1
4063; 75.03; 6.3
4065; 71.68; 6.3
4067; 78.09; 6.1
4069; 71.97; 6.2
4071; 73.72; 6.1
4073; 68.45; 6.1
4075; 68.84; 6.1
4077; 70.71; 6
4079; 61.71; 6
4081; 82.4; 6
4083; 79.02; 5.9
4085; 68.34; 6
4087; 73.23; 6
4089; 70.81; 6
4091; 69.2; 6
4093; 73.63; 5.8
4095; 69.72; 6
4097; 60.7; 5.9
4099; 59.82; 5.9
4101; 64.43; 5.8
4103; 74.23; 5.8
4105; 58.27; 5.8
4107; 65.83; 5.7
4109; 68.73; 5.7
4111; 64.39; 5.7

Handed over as 1.31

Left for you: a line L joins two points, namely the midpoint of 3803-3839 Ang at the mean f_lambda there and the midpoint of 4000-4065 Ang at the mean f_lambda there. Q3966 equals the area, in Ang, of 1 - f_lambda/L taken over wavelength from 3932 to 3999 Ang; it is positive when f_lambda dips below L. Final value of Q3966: 9.1 Ang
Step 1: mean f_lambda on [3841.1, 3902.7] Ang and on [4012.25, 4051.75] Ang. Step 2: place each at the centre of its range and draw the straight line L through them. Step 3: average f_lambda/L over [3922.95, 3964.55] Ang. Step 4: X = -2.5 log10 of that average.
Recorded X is 0.10 mag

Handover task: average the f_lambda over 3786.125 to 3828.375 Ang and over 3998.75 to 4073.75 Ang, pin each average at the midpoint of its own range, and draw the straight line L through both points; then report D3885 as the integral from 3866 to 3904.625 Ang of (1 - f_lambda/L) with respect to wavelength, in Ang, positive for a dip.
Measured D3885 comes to 4.2 Ang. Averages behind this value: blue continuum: 58.9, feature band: 57.7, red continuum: 76.4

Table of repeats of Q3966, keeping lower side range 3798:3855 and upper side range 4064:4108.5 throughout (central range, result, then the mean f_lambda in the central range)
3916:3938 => 1.05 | 58.8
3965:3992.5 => 3.03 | 57.3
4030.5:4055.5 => -2.92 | 75.5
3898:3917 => -2.45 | 68.7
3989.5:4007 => -2.14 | 73.3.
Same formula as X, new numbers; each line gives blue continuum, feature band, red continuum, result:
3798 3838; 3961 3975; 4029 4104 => 0.45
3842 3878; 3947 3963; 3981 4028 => 0.10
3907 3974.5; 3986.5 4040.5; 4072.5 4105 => -0.18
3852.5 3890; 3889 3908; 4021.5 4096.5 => 0.06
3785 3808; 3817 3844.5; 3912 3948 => 0.13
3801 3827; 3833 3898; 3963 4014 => 0.07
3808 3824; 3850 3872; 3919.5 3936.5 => -0.13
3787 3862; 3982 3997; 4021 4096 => -0.03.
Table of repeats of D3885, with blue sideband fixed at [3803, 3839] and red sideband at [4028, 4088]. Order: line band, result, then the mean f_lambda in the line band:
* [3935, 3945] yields 0.78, 60.3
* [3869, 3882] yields 0.67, 57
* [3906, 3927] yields -1.63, 68.4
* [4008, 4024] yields -1.46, 78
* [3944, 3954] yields -0.74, 71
